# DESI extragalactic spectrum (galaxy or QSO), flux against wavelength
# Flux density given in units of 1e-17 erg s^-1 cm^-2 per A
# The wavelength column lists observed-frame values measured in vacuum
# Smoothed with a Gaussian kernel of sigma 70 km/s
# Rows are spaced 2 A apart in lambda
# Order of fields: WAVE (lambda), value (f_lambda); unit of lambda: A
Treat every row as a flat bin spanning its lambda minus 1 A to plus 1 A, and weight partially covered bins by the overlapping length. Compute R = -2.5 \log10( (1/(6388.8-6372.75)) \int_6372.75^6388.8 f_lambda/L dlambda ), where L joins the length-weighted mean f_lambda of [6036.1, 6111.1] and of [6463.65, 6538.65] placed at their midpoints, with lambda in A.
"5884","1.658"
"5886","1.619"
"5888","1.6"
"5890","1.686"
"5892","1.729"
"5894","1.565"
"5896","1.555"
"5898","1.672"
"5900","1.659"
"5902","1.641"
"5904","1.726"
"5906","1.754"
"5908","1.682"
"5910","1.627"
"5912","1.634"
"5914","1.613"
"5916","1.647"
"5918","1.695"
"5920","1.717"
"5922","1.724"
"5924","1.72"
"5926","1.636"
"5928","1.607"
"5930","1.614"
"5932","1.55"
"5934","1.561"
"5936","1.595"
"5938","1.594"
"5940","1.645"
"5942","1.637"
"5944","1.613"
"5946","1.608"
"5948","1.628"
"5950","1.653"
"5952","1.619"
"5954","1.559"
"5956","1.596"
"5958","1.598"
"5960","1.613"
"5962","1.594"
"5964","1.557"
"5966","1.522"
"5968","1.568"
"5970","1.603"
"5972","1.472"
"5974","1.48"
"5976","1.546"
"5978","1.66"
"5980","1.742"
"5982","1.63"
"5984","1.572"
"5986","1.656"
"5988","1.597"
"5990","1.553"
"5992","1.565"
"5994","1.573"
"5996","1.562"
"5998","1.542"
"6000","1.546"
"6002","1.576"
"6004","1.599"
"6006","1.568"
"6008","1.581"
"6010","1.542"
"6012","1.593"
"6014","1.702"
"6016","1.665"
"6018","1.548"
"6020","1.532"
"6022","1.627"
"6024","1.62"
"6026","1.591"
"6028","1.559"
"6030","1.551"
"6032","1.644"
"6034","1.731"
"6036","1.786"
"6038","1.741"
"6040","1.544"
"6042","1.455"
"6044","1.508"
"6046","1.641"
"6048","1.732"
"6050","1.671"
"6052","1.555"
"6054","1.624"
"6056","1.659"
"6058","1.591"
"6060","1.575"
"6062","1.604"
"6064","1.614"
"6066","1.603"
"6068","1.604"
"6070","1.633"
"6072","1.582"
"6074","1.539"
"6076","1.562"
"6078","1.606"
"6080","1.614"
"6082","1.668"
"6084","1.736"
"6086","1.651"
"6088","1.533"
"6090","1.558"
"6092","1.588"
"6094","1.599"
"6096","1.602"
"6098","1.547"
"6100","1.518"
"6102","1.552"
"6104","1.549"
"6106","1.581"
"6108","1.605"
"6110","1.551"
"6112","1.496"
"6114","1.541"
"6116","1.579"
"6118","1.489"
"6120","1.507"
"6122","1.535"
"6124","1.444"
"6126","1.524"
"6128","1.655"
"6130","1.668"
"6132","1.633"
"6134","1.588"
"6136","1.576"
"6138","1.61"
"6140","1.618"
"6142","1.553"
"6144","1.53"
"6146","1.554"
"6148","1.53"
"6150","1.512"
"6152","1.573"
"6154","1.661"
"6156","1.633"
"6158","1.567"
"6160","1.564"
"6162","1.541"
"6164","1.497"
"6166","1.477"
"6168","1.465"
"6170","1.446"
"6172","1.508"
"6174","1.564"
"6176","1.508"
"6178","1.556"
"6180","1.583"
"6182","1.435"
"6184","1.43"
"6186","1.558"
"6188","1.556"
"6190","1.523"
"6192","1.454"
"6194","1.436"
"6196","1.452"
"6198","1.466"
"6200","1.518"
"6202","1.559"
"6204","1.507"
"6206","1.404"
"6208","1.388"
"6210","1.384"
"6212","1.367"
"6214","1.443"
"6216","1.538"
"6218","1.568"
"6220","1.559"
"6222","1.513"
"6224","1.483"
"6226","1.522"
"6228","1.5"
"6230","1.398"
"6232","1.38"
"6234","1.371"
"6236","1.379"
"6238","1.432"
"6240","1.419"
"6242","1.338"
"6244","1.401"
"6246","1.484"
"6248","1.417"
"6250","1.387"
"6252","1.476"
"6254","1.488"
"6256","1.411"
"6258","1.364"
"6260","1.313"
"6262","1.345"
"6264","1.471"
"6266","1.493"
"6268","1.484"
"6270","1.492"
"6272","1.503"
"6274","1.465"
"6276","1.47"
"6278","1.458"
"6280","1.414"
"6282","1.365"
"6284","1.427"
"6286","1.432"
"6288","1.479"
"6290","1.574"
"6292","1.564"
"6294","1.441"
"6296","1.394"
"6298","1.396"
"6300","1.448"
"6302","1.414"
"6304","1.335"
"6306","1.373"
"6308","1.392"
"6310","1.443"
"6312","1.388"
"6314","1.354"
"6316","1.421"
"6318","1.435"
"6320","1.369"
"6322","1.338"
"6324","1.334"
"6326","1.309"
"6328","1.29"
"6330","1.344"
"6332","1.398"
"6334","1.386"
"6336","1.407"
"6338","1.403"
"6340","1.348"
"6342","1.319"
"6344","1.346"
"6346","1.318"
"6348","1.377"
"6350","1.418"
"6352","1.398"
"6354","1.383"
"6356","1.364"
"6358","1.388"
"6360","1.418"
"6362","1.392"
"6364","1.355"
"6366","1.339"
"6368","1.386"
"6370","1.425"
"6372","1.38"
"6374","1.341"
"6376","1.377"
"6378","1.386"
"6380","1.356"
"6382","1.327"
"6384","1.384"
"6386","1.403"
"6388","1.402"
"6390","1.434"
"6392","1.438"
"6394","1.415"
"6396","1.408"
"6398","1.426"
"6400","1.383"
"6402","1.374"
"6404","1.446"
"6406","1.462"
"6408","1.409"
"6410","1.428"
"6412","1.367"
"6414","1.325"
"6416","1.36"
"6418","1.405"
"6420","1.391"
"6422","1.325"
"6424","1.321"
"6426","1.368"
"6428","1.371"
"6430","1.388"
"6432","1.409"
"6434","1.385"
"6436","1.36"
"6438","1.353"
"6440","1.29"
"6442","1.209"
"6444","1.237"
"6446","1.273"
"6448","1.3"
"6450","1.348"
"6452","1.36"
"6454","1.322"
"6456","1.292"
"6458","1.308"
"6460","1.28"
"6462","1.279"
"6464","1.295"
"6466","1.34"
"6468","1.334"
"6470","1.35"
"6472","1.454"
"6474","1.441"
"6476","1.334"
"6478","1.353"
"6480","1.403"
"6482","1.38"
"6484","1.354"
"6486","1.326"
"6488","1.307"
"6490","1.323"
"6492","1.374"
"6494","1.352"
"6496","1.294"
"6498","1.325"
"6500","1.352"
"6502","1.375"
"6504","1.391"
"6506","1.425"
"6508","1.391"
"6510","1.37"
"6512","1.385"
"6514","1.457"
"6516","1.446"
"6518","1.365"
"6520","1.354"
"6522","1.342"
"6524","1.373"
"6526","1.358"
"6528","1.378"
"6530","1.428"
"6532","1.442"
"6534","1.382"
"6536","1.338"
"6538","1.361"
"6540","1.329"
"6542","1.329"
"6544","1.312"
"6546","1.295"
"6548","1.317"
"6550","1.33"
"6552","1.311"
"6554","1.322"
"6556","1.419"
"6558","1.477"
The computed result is 0.05 mag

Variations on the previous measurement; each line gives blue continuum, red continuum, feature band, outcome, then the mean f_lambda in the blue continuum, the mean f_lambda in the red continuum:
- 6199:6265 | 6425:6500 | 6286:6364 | 0.01 mag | 1.44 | 1.34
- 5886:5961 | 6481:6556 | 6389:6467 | 0.04 mag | 1.64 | 1.36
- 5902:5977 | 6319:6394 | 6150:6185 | -0.03 mag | 1.62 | 1.37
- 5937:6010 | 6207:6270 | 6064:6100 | -0.05 mag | 1.59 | 1.44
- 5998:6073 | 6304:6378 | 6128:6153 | -0.04 mag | 1.61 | 1.37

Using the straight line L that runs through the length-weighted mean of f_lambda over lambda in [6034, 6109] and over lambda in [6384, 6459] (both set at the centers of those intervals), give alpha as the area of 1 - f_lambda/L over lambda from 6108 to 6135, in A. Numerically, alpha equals 0.2 A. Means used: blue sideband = 1.61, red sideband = 1.36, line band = 1.56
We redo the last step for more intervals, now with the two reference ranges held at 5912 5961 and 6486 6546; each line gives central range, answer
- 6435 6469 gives 2.2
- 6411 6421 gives 0.3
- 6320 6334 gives 1.1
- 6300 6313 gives 0.6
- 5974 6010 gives 0.3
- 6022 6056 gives -0.9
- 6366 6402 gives 0.9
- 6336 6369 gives 1.5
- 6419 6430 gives 0.4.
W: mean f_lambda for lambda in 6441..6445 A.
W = 1.22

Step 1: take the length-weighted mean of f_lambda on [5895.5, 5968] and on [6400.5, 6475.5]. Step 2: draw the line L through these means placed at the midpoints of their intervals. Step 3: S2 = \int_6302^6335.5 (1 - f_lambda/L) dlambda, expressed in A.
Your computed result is 1.1 A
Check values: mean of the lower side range 1.63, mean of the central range 1.37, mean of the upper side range 1.35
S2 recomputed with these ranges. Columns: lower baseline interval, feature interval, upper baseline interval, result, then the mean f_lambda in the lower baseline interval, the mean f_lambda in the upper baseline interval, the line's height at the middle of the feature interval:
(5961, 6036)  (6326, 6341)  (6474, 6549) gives 0.8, 1.59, 1.36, 1.44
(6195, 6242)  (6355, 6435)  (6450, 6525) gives 0.3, 1.46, 1.36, 1.39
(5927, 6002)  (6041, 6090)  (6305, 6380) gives -2.4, 1.59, 1.37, 1.53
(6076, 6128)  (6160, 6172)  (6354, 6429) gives 0.3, 1.57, 1.39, 1.53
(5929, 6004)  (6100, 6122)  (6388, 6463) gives -0.4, 1.59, 1.36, 1.52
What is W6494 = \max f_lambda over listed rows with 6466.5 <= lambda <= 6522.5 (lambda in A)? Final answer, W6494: 1.457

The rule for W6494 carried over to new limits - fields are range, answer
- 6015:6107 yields 1.786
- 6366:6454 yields 1.462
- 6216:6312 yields 1.574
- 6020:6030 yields 1.627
